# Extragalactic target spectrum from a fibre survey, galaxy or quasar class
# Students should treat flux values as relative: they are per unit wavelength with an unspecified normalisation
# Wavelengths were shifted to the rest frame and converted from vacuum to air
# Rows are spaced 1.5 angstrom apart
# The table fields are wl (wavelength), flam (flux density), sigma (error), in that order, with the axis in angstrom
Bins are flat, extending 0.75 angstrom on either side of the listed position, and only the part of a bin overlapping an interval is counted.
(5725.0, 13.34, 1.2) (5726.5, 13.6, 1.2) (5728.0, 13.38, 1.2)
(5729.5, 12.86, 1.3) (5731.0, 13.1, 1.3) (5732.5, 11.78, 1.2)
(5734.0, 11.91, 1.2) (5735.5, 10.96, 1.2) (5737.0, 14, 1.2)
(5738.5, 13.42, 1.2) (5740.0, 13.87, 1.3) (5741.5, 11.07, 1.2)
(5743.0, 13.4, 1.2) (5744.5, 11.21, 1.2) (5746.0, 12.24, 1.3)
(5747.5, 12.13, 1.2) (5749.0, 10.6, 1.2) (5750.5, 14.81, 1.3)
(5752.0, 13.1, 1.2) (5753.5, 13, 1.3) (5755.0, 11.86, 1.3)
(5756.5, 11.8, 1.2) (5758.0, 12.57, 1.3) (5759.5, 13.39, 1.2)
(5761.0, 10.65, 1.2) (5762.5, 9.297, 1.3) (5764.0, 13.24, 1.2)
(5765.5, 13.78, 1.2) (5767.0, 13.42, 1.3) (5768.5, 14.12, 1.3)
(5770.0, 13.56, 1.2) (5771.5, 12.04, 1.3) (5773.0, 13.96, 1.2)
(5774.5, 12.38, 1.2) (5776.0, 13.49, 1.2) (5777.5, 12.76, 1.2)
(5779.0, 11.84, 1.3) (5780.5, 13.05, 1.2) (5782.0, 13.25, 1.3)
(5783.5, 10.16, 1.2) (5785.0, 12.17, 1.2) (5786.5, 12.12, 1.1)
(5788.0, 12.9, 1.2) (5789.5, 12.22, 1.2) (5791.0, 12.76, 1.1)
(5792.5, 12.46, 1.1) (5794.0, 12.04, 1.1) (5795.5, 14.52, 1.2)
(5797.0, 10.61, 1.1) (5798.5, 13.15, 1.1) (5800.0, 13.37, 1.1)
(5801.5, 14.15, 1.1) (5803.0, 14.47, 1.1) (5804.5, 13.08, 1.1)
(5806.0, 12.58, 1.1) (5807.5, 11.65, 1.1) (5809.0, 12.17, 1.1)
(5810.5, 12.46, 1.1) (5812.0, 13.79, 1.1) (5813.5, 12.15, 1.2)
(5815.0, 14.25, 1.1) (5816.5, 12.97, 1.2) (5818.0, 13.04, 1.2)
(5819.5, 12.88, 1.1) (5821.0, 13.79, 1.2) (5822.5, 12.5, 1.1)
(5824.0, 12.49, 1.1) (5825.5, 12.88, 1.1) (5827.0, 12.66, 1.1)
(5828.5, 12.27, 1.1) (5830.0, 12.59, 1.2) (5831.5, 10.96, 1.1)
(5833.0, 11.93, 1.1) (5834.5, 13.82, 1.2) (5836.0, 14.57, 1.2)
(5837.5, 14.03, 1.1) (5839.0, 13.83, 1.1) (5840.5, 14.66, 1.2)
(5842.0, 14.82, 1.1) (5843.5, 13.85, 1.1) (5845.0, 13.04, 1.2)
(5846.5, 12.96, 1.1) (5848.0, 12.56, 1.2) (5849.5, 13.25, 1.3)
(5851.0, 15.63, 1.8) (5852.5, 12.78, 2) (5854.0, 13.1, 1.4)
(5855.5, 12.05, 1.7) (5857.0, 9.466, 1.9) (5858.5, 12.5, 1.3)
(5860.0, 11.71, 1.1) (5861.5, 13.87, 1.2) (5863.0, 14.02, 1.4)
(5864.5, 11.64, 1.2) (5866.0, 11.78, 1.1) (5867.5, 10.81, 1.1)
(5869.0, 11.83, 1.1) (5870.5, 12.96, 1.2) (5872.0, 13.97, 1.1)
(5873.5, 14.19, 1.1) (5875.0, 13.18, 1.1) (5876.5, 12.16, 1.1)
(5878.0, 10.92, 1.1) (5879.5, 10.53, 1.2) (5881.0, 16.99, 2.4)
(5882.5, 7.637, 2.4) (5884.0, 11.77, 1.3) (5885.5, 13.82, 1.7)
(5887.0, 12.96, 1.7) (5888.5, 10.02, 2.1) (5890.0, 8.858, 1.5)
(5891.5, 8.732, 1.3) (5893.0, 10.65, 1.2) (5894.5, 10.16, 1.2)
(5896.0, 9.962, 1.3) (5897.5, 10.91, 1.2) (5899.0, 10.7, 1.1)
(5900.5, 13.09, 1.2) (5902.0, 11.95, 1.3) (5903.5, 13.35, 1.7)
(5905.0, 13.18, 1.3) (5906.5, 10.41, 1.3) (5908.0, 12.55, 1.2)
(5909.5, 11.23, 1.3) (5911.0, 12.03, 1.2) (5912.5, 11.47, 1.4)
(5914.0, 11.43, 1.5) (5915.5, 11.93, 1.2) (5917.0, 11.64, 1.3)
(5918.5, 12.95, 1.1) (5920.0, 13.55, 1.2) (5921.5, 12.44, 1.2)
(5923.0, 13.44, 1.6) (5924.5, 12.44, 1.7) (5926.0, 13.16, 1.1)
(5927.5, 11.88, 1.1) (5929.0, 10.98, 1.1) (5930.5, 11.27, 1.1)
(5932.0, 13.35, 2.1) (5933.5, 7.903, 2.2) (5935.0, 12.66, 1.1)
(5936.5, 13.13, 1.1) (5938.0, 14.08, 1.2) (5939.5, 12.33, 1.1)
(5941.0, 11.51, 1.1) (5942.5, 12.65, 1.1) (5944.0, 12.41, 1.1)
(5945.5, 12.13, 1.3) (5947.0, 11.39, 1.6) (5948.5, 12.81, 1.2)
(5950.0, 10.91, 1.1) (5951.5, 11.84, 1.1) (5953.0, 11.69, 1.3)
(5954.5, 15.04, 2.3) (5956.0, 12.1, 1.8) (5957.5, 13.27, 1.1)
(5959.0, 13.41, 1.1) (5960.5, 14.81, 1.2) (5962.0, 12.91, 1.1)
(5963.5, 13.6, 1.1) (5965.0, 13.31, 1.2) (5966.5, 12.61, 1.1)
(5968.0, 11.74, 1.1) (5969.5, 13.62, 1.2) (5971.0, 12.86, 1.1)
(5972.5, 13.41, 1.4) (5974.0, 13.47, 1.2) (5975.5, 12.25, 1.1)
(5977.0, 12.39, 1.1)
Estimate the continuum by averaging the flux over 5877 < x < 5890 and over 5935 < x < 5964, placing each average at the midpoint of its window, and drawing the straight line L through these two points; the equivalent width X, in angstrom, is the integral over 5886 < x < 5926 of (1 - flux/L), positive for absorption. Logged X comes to 1.26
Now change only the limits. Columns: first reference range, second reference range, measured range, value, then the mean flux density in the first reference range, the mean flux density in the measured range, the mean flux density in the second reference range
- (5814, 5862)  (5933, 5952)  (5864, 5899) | 3.0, 13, 11.6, 12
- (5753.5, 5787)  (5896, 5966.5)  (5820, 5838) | -0.6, 12.5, 12.9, 12.3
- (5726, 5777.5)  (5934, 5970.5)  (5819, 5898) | 1.7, 12.6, 12.4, 12.7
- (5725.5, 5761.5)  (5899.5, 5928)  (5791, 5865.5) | -3.3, 12.5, 13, 12.3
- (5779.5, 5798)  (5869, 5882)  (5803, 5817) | -0.4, 12.4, 12.9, 12.9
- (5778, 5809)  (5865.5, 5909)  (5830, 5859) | -2.4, 12.6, 13.1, 11.7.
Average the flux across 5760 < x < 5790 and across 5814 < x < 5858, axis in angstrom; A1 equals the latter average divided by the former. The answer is 1.04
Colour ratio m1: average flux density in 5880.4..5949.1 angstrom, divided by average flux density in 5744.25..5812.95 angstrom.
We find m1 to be 0.9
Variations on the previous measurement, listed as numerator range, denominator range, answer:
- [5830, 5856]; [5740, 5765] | 1.10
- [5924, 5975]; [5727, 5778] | 0.99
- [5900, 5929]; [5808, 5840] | 0.95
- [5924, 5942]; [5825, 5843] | 0.91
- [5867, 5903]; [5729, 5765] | 0.94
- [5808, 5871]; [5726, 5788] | 1.02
